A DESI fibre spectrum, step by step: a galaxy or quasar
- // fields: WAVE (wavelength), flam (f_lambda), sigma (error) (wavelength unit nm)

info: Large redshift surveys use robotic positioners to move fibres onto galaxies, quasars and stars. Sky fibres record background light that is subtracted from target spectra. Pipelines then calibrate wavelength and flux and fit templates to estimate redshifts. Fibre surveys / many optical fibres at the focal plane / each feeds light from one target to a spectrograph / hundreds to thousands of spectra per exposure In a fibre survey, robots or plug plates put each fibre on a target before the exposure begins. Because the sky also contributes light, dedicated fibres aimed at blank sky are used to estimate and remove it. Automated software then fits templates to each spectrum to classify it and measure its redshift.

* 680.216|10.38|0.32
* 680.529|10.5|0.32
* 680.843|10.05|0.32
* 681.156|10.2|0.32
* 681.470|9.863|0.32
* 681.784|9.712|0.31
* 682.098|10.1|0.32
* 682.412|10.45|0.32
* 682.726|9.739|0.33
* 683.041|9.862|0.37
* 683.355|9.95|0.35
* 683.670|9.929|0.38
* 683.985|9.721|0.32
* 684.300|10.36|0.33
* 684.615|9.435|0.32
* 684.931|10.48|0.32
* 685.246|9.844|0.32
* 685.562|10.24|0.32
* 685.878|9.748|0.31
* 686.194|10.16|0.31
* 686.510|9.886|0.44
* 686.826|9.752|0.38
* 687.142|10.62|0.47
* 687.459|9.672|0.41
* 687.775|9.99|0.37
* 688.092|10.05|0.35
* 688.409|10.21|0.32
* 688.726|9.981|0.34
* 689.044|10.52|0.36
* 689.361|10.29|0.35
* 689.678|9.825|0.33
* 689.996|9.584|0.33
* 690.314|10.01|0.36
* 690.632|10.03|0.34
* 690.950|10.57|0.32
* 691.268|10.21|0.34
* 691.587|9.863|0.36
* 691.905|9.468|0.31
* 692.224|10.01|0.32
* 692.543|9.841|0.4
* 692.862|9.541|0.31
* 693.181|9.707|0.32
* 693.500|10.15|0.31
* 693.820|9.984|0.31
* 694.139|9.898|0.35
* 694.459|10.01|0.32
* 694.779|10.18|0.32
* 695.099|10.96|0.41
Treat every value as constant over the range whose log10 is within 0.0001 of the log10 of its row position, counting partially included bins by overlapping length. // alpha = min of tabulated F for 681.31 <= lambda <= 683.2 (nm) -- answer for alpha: 9.712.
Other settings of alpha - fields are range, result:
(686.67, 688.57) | 9.672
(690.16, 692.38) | 9.468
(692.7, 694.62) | 9.541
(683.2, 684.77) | 9.435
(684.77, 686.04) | 9.748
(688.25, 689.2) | 9.981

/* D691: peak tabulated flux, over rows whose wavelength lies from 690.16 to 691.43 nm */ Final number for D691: 10.57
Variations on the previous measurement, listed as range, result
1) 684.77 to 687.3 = 10.62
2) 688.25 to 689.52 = 10.52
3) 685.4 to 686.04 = 10.24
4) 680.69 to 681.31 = 10.2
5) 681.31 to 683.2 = 10.45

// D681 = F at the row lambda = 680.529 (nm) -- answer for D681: 10.5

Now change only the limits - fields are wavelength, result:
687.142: 10.62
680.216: 10.38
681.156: 10.2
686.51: 9.886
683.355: 9.95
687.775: 9.99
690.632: 10.03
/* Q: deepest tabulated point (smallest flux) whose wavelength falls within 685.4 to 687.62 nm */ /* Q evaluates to 9.672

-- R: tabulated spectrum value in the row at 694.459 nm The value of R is 10.01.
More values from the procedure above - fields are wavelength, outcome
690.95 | 10.57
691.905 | 9.468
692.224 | 10.01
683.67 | 9.929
